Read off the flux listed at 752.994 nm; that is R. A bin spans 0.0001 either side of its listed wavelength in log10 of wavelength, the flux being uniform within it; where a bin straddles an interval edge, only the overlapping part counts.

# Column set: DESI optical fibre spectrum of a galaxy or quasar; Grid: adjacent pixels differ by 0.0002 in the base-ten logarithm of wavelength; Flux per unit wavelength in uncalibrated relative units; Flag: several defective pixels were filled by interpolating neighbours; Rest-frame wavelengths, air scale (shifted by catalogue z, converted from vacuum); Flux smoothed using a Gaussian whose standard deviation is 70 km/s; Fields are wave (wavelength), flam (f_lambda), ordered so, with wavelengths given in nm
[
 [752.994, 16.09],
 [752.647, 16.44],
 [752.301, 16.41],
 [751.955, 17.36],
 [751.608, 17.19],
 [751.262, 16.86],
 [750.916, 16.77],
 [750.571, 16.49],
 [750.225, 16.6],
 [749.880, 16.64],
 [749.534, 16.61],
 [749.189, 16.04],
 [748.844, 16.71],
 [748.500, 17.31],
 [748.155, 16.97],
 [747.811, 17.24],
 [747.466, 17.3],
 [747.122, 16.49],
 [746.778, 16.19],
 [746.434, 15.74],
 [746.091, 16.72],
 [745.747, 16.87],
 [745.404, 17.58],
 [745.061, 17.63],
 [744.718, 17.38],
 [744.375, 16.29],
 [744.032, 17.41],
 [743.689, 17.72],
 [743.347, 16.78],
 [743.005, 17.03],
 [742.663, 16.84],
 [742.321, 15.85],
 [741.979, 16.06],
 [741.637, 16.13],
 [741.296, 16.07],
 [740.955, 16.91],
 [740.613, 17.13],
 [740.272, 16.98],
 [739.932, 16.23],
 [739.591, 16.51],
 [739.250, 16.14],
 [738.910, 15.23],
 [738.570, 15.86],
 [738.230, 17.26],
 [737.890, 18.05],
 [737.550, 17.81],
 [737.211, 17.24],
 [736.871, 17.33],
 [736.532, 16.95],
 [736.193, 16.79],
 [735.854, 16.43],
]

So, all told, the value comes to 16.09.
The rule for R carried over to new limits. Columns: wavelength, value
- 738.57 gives 15.86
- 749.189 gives 16.04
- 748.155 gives 16.97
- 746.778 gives 16.19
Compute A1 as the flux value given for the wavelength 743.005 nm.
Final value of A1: 17.03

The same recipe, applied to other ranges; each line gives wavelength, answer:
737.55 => 17.81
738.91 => 15.23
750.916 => 16.77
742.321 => 15.85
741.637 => 16.13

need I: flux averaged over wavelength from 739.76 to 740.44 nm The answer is 16.6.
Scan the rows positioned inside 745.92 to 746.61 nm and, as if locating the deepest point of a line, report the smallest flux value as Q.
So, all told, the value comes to 15.74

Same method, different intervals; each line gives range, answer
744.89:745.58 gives 17.58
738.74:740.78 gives 15.23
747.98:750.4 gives 16.04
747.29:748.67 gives 16.97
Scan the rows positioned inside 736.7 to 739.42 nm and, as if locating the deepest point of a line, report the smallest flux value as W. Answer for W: 15.23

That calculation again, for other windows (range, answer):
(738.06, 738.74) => 15.86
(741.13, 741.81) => 16.07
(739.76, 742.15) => 16.06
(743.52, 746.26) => 16.29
